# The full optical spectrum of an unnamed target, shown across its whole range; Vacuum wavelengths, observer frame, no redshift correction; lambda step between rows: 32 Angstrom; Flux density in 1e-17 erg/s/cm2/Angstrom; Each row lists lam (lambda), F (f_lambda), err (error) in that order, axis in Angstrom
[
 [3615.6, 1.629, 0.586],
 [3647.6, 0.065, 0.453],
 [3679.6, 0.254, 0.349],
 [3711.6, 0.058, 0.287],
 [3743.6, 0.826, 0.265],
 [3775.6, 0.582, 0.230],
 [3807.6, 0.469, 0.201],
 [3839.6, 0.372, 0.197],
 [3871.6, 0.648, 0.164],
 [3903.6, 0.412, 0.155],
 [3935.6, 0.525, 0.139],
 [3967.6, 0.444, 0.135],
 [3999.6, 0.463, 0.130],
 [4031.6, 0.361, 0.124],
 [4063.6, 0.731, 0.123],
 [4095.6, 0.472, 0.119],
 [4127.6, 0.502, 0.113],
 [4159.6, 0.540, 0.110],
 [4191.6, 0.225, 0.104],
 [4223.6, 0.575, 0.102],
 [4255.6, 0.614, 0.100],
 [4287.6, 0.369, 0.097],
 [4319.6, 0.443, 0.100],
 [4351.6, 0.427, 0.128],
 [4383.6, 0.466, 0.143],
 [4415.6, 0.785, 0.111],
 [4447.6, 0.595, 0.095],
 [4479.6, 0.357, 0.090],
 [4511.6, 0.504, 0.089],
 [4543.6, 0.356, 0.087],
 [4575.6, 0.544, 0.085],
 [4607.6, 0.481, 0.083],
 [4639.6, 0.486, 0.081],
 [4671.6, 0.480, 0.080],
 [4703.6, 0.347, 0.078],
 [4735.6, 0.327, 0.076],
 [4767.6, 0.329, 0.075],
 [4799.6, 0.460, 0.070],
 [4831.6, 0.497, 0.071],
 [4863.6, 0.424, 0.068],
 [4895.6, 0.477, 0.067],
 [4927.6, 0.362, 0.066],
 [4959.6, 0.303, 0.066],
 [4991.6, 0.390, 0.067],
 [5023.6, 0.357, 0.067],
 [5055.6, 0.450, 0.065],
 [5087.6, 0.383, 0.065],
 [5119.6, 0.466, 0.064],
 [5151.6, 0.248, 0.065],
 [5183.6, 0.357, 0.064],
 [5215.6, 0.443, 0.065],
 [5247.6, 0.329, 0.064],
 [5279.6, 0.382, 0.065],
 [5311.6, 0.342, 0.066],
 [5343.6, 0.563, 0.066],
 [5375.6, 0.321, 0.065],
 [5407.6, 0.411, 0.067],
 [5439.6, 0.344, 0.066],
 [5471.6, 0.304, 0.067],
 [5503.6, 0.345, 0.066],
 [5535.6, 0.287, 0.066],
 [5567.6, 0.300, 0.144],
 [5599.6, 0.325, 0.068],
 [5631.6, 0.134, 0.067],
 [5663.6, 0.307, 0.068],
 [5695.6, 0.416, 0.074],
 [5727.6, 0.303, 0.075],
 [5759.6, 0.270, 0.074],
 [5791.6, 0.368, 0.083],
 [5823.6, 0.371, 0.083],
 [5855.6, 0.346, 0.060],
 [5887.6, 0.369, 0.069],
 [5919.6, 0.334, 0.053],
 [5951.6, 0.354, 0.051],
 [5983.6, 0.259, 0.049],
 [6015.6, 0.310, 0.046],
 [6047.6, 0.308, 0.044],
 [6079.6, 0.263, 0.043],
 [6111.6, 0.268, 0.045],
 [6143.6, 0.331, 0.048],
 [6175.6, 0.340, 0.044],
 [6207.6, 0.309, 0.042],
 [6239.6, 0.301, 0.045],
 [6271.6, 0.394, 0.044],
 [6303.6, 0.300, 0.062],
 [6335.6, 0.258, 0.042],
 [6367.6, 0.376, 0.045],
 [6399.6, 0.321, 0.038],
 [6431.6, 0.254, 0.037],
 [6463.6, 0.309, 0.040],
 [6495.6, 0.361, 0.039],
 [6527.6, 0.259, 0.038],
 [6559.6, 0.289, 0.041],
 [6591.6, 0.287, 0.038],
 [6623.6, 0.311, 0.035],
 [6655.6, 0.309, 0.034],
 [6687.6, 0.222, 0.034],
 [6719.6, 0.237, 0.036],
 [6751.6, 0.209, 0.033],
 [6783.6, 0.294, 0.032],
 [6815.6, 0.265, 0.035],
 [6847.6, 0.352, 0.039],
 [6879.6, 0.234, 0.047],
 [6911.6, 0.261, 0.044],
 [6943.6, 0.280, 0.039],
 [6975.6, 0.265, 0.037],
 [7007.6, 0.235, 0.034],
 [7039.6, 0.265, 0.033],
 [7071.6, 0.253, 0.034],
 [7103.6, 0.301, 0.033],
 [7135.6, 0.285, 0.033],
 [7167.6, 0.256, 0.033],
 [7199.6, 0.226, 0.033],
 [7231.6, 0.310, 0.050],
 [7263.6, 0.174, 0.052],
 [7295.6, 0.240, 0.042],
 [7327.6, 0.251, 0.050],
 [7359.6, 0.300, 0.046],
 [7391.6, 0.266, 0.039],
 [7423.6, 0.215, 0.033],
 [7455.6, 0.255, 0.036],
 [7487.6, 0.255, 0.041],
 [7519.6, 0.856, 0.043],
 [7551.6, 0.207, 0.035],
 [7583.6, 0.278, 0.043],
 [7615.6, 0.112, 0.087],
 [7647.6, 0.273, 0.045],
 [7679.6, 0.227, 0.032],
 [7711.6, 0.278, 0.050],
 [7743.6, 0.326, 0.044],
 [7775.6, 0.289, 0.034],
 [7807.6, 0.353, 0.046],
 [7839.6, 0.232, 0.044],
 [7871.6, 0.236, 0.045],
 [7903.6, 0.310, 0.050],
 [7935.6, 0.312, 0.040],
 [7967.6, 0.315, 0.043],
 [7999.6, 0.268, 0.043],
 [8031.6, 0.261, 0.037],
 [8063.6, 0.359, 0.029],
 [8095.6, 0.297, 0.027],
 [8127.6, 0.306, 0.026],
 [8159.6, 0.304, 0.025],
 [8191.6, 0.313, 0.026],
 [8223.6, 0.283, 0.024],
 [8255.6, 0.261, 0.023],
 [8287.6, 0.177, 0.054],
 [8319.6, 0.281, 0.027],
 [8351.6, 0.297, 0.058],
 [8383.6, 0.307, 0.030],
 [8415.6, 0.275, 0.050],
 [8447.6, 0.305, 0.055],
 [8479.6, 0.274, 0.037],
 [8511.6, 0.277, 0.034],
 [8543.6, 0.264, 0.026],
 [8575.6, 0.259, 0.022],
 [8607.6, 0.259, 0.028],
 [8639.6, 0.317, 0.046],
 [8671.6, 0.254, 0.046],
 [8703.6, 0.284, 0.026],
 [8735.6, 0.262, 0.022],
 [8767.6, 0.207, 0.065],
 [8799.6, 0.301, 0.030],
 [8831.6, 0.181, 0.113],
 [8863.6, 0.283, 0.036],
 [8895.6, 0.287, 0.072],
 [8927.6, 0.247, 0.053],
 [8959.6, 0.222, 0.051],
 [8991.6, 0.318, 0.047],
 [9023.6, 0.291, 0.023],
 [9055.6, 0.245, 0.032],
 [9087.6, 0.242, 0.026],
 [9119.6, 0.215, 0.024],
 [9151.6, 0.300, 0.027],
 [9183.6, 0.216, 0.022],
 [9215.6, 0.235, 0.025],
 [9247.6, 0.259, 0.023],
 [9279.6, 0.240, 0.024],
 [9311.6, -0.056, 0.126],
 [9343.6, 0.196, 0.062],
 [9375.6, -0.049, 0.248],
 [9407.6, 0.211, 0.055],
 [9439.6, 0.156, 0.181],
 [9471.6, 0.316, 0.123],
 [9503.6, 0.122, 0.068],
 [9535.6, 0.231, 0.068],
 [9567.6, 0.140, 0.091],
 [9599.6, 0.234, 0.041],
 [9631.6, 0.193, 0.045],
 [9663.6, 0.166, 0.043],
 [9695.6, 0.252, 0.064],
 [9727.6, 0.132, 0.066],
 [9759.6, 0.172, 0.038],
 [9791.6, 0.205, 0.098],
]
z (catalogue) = 1.018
